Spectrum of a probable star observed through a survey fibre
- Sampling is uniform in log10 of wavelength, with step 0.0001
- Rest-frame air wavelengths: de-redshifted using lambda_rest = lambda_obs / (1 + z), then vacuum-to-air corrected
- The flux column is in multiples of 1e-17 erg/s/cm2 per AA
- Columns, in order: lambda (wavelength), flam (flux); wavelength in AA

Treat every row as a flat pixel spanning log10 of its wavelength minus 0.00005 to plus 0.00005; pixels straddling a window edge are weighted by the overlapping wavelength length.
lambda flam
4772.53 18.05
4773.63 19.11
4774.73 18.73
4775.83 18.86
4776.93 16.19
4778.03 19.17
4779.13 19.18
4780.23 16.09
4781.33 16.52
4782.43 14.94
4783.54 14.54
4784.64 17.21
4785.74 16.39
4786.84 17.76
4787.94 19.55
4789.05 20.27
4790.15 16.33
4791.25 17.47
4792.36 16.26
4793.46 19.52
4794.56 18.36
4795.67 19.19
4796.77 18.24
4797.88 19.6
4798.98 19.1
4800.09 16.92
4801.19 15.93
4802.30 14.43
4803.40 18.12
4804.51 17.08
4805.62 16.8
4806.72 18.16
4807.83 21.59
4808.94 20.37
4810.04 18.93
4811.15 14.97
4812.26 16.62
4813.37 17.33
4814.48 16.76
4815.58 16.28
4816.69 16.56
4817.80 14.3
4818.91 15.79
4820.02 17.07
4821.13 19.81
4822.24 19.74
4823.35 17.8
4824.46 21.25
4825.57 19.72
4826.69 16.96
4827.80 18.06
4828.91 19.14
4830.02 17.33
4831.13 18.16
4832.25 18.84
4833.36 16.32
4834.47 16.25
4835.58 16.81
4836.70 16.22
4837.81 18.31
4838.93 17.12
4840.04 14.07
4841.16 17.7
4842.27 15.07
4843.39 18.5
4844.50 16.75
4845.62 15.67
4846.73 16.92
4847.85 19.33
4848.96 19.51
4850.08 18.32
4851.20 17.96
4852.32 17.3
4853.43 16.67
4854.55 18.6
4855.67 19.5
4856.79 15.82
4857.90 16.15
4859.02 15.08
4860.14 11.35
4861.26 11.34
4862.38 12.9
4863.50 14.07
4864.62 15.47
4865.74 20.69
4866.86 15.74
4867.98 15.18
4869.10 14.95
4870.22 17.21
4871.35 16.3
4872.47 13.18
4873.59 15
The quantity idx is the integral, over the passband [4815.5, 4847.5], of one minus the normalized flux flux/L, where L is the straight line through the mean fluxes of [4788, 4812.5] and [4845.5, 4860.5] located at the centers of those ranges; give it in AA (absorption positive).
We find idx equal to 0.2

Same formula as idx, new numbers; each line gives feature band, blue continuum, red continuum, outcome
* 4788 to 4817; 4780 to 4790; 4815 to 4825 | -0.76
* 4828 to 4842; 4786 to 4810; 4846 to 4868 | -0.08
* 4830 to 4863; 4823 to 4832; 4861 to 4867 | 0.30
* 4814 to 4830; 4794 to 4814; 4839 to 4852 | -0.18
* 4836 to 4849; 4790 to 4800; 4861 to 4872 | -0.48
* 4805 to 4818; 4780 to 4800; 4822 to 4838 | 0.27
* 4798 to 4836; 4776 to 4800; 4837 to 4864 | -1.21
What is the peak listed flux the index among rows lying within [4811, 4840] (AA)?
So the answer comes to 21.25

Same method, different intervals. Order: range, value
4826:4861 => 19.51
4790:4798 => 19.6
